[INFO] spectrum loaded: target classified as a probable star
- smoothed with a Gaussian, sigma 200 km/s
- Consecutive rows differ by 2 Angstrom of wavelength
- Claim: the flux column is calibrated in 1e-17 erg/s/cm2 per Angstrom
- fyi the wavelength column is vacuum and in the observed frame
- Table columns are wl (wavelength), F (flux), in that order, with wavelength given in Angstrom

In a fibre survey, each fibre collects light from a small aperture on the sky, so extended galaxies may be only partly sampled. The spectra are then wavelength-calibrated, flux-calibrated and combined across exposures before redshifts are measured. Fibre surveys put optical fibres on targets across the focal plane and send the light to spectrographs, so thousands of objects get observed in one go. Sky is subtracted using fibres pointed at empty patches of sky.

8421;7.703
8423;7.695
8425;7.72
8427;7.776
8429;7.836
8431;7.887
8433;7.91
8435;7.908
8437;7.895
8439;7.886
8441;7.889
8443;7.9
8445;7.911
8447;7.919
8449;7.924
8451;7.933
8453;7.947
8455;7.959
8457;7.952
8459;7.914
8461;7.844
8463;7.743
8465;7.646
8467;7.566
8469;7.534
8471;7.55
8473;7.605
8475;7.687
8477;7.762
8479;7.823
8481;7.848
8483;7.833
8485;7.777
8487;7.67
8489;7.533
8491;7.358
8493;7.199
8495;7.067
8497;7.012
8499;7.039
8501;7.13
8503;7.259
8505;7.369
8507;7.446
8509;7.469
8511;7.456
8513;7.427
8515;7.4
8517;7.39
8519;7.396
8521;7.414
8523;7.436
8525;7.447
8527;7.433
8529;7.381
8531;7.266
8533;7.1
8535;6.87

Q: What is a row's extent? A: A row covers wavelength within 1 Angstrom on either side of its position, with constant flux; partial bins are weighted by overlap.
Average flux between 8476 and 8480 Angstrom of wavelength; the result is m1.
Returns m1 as 7.79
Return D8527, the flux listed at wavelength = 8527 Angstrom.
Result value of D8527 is 7.433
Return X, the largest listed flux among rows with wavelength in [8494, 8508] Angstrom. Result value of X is 7.446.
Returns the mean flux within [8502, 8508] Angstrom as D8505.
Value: 7.36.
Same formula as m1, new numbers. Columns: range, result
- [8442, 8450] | 7.91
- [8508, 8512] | 7.46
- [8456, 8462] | 7.9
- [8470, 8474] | 7.58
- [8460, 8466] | 7.74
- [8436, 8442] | 7.89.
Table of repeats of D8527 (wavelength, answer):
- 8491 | 7.358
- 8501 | 7.13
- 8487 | 7.67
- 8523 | 7.436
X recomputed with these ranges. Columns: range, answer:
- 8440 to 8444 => 7.9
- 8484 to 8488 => 7.777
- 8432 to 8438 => 7.91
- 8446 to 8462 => 7.959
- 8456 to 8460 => 7.952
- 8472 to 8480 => 7.823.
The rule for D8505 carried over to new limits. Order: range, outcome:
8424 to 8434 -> 7.83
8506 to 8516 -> 7.44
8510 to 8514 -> 7.44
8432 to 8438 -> 7.9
